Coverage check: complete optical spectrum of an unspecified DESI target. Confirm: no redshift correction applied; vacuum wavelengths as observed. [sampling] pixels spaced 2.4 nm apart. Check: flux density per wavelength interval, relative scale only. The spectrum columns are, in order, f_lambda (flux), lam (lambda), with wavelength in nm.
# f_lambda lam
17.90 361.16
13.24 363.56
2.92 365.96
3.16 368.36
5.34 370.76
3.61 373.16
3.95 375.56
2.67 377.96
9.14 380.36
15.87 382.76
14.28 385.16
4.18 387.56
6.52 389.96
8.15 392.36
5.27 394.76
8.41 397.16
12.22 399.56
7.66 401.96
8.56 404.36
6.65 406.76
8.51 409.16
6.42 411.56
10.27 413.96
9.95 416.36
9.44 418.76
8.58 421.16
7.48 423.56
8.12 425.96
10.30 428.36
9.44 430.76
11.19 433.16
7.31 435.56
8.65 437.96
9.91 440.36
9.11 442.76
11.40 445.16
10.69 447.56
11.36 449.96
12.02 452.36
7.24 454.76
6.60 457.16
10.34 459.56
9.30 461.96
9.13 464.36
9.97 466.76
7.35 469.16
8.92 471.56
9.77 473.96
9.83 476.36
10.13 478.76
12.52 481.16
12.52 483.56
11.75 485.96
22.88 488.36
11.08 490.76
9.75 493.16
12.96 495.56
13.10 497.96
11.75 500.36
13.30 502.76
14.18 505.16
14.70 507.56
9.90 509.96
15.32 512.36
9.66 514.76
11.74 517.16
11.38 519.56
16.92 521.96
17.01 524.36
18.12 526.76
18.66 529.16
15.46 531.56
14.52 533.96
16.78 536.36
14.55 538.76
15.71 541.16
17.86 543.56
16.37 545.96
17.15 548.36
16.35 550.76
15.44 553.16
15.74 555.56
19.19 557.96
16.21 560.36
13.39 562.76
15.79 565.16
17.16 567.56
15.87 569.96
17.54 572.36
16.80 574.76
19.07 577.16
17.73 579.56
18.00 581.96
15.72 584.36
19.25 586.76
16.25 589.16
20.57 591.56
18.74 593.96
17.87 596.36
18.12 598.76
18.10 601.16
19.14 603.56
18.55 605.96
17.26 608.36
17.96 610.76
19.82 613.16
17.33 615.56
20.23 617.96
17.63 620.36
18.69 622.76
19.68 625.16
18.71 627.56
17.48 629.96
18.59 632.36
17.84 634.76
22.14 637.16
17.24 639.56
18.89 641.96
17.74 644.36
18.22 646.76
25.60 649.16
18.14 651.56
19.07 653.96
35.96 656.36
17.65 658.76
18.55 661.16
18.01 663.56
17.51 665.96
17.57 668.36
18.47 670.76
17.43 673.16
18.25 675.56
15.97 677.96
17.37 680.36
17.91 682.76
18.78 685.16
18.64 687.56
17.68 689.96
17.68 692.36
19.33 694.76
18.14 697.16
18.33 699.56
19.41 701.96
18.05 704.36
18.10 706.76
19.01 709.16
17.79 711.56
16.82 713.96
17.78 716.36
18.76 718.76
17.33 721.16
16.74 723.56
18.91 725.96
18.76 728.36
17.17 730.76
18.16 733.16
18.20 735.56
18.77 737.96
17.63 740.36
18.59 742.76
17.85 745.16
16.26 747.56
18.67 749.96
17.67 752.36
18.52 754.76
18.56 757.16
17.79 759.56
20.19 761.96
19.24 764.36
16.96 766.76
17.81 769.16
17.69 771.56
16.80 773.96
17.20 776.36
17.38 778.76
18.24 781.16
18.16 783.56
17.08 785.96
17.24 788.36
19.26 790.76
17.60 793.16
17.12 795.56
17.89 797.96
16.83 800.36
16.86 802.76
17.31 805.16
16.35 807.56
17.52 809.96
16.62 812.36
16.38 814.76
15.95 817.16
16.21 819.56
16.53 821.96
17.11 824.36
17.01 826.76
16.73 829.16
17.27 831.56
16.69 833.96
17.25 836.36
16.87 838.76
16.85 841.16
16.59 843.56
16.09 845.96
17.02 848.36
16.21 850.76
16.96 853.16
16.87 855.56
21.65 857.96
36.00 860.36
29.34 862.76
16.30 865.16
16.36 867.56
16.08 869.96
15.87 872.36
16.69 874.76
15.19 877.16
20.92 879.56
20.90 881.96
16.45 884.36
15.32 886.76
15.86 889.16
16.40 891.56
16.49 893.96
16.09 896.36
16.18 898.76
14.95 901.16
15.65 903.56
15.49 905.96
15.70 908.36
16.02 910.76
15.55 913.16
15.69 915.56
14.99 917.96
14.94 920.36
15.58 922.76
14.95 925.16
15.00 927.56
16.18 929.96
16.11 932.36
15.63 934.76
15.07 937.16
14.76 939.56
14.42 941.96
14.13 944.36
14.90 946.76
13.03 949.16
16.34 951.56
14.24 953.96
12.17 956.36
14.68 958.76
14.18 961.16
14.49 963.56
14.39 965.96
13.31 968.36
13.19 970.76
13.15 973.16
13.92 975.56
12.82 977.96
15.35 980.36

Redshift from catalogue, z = 0.31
